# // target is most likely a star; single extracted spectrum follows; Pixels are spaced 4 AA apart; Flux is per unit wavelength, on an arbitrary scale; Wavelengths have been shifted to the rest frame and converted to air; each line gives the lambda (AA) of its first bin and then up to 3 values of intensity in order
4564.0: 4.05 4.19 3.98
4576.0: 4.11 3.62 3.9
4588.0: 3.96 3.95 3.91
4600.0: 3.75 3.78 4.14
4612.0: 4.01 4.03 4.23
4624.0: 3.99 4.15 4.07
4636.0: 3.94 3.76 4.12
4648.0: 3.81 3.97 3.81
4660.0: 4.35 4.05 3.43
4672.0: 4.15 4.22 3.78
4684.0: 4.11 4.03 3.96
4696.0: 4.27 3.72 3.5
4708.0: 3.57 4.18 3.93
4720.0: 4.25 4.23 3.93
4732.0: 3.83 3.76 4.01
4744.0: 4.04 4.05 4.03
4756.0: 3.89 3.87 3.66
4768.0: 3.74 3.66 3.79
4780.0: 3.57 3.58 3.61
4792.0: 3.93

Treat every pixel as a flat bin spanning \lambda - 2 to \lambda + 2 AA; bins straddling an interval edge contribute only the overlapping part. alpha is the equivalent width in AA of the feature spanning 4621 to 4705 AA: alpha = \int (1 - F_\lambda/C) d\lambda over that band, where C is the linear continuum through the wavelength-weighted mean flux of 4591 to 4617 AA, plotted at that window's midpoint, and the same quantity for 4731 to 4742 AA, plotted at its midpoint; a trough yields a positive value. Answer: -1.38 AA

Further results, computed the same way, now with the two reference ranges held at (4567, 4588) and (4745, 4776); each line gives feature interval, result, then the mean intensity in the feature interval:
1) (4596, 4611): 0.1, 3.9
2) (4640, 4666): -0.6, 4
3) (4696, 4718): 0.3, 3.82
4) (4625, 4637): -0.4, 4.06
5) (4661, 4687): -0.5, 3.97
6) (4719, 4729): -0.7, 4.15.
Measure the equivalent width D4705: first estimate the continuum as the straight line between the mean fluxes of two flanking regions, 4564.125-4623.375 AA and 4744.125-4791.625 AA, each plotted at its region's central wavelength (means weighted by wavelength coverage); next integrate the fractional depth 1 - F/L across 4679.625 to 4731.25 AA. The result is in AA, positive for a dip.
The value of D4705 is -1.5 AA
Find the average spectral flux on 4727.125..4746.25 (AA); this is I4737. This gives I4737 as 3.91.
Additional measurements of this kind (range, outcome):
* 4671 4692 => 4.04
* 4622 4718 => 3.95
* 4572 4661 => 3.97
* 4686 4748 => 3.95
